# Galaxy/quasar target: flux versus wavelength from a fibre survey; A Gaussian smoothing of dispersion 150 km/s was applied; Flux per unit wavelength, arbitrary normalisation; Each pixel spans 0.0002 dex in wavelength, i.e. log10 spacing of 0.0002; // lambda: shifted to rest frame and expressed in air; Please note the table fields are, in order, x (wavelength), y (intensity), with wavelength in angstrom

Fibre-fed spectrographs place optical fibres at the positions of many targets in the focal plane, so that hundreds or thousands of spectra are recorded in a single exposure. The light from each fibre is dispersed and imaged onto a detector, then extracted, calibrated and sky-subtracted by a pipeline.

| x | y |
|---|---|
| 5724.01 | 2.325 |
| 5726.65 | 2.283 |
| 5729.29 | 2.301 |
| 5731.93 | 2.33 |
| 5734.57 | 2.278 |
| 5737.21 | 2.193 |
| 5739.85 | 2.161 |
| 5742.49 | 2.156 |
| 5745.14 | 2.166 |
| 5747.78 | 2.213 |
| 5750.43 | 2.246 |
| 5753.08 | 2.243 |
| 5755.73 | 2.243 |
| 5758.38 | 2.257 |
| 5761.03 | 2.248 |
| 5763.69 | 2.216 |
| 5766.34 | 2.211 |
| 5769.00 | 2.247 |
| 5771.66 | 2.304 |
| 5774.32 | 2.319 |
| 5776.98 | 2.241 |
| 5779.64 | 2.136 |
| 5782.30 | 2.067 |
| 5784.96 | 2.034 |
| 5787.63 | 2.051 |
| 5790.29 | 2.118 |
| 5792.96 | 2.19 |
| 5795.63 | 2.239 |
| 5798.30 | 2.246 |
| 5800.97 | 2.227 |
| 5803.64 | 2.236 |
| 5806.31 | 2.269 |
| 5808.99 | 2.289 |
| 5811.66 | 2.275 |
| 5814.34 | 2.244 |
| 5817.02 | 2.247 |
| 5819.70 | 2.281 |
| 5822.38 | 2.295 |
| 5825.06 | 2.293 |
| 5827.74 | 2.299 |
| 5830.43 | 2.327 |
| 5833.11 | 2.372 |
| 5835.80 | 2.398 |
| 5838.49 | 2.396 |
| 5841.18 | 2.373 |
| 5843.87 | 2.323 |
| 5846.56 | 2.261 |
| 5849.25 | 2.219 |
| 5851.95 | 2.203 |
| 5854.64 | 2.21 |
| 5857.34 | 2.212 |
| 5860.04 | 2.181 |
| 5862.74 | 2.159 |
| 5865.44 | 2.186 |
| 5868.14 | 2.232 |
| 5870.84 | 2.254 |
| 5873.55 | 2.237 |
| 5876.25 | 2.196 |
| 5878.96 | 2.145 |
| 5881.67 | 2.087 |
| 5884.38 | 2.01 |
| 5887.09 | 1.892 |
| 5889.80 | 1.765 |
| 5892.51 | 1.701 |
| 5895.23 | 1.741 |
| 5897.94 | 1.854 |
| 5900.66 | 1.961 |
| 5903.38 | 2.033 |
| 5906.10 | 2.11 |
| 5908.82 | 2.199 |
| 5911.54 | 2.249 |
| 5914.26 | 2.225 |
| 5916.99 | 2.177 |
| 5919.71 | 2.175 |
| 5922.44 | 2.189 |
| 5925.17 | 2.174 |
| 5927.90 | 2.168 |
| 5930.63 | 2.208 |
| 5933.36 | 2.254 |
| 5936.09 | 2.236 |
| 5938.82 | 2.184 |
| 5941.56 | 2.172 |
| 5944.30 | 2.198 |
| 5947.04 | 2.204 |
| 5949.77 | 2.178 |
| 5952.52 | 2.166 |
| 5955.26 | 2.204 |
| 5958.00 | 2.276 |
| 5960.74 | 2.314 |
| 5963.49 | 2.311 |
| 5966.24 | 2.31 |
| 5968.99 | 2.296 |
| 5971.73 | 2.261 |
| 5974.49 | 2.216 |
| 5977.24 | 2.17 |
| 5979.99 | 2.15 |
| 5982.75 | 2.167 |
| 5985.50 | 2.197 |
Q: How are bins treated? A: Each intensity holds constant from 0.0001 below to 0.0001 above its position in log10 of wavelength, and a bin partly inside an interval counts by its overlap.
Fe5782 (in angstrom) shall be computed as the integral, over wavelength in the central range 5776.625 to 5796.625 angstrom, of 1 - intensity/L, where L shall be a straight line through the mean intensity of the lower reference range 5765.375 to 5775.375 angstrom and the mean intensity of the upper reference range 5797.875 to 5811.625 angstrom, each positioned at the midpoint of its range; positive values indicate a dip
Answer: 1.2 angstrom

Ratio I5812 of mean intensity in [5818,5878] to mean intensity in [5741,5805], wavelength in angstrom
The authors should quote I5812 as 1.0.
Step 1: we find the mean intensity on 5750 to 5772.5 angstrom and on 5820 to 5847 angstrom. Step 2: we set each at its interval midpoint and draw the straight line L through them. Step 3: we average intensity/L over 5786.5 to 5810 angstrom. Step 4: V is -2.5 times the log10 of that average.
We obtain 0.04 mag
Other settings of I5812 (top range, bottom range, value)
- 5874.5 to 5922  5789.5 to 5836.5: 0.90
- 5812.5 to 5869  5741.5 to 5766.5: 1.02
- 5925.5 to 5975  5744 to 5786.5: 1.01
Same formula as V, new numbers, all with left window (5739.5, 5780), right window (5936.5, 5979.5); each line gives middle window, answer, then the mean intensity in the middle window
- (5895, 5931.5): 0.06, 2.11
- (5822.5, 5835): -0.05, 2.32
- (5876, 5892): 0.13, 1.99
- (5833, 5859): -0.03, 2.29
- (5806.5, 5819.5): -0.02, 2.26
